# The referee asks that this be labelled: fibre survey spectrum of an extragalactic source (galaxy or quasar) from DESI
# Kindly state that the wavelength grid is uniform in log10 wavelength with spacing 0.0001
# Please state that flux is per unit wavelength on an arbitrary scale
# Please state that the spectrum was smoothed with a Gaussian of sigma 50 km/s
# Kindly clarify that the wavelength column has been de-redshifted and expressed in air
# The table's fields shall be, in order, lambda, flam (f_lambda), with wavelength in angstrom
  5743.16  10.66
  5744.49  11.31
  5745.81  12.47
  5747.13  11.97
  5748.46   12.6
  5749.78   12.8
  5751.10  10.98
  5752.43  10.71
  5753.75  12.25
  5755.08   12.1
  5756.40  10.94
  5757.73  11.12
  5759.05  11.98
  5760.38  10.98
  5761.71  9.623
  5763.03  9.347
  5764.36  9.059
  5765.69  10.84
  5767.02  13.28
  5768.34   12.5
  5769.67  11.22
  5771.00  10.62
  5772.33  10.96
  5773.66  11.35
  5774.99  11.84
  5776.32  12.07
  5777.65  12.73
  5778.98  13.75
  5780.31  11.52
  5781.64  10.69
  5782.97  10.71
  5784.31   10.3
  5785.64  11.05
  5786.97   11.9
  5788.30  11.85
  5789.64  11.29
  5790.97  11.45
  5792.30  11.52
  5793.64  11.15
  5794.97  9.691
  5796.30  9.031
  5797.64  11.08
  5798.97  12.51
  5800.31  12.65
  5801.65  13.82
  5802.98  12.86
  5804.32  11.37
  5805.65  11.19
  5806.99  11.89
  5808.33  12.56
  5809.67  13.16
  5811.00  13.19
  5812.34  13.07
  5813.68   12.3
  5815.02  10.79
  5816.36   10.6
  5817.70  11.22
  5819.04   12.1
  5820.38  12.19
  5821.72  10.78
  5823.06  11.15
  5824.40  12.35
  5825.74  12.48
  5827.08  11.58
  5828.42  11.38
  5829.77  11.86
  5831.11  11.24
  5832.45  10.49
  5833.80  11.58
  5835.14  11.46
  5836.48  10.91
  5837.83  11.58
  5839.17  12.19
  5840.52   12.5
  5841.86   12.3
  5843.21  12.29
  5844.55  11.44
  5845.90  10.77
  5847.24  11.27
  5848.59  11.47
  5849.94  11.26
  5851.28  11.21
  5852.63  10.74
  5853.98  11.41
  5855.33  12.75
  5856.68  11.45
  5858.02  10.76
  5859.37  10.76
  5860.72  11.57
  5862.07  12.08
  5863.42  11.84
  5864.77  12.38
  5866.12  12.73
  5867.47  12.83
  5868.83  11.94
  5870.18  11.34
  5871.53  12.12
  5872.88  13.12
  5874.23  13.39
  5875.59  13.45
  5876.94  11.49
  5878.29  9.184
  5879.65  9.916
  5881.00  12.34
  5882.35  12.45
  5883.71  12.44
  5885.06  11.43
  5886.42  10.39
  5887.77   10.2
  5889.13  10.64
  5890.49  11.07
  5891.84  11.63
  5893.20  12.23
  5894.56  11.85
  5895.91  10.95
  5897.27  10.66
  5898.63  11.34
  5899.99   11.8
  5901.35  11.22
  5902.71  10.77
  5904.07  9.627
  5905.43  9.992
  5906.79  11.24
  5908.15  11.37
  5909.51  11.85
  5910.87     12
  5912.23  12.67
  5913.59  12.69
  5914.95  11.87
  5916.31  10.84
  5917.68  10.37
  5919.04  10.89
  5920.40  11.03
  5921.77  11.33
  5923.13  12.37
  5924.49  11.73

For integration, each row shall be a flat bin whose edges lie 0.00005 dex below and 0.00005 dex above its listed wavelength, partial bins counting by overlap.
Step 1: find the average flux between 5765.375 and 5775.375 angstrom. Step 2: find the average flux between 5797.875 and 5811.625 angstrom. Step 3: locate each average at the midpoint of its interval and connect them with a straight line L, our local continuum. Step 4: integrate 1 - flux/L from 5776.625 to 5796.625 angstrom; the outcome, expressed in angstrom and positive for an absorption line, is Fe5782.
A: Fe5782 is 1.2 angstrom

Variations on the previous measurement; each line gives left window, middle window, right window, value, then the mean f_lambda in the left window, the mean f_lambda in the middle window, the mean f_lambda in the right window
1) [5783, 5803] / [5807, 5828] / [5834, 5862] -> -0.9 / 11.4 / 12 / 11.5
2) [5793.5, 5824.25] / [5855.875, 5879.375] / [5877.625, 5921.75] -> -1.0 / 11.8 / 11.9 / 11.2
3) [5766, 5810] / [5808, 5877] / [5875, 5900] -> -2.1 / 11.7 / 11.8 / 11.3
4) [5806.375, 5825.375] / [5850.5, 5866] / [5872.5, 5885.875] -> 0.4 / 12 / 11.6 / 11.9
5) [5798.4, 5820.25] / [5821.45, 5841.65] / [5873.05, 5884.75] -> 0.8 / 12.2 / 11.6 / 11.9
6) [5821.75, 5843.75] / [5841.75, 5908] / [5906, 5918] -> 1.1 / 11.7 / 11.5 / 11.7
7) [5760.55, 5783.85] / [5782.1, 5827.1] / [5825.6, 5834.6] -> -1.1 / 11.3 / 11.7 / 11.5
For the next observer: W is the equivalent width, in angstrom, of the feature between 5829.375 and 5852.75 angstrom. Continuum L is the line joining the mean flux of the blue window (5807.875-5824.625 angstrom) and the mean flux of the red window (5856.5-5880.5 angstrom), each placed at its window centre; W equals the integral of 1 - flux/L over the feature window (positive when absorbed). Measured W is 0.8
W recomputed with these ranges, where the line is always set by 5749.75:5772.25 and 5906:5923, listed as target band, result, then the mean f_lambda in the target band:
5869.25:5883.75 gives -0.6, 11.9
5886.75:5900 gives 0.3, 11.2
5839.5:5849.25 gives -0.3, 11.7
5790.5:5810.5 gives -0.9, 11.7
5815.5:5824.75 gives -0.1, 11.4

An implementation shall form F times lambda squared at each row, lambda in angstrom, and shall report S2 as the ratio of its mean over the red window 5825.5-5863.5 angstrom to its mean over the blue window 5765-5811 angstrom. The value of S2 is 1.01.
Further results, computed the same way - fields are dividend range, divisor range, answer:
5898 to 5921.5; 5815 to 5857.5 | 1.00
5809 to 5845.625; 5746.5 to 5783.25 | 1.05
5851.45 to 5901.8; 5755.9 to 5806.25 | 1.06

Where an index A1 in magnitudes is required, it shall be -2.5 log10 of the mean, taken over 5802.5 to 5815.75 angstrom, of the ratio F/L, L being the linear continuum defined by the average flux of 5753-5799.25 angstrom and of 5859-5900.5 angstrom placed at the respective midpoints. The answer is -0.08 mag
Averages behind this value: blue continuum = 11.3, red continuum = 11.7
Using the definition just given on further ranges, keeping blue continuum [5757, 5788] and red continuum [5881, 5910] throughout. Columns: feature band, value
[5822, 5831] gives -0.04 mag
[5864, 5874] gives -0.11 mag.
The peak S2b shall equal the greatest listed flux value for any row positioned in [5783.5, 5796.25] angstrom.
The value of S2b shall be 11.9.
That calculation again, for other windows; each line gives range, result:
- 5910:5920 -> 12.69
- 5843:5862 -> 12.75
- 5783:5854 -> 13.82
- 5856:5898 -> 13.45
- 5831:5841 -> 12.5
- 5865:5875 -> 13.39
